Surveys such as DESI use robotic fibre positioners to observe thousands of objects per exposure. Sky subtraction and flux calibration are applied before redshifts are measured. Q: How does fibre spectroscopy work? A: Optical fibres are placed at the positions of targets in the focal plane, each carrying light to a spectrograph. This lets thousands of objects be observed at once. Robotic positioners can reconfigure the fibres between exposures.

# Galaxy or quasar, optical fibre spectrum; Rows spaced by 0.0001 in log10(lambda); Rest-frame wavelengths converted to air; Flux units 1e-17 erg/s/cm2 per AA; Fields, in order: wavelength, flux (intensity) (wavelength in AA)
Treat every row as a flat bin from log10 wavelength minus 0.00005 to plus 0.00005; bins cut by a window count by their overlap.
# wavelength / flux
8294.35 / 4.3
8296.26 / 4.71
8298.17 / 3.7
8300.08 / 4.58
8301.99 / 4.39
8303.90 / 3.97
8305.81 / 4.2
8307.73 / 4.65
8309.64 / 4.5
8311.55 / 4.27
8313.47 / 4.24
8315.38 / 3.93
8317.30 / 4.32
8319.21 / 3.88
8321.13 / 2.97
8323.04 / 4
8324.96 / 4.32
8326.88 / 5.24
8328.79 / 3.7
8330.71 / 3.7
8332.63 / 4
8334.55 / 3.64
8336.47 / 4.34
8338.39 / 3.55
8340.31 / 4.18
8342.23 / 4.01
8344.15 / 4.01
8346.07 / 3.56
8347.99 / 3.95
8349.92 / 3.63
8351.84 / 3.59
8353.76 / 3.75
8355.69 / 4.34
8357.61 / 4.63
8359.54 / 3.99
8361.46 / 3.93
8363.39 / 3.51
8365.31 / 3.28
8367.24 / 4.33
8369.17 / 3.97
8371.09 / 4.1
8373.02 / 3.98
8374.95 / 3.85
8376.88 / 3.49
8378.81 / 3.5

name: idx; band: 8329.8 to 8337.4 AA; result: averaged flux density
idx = 3.92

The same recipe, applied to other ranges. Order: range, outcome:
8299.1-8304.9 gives 4.31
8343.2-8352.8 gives 3.75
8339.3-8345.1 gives 4.06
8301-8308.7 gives 4.3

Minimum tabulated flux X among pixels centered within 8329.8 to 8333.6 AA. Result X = 3.7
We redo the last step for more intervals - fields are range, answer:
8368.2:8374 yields 3.97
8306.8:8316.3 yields 3.93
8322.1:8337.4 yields 3.64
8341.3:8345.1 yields 4.01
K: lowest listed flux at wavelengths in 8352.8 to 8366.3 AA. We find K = 3.28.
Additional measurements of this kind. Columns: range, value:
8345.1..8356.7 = 3.56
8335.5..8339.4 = 3.55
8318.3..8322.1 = 2.97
